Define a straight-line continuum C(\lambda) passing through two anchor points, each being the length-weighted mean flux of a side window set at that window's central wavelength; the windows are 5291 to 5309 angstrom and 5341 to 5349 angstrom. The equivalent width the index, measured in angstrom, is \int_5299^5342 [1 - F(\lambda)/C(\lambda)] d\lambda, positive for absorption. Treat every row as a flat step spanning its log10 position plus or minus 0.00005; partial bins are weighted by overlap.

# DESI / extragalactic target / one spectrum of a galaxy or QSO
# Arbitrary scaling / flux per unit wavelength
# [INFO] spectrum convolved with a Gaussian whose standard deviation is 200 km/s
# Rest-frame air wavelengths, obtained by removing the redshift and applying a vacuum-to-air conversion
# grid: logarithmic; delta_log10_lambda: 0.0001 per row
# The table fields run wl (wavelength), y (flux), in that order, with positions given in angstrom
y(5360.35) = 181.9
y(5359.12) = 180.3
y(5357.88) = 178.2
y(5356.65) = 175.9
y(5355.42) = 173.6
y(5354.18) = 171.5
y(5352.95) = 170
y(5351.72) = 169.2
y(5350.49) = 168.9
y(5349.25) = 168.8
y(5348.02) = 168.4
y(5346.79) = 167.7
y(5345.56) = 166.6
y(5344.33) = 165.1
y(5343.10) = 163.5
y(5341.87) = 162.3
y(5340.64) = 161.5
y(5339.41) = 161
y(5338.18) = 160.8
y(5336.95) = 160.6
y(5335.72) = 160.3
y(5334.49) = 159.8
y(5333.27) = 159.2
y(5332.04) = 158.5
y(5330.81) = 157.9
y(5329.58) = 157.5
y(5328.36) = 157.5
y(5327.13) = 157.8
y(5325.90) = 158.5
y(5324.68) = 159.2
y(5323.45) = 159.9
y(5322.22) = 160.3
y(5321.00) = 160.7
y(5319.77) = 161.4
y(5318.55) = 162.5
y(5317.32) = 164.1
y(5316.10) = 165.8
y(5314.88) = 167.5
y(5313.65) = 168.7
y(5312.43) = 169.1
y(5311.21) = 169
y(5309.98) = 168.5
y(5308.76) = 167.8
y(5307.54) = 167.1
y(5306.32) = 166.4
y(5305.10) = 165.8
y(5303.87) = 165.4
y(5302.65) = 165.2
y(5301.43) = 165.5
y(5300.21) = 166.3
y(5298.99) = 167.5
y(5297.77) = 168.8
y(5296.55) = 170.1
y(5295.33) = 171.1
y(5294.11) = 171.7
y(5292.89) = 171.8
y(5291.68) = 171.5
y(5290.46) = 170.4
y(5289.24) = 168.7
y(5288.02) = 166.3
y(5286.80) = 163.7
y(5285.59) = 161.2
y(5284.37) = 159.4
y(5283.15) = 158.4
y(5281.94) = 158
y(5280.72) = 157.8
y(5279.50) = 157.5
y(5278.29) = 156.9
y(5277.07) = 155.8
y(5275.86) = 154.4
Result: 1.1 angstrom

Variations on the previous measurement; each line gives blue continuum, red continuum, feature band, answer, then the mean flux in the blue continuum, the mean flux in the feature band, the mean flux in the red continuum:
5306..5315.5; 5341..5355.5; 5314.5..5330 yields 0.7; 168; 161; 168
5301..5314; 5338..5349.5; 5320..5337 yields 0.7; 167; 159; 165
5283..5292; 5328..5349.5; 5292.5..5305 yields -0.3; 165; 168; 162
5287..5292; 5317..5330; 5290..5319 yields -0.6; 168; 168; 160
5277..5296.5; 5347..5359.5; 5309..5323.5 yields 0.2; 164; 165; 172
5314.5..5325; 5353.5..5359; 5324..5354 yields 1.1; 162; 163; 175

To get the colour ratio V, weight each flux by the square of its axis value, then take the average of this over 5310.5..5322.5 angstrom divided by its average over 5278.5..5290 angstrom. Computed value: 1.04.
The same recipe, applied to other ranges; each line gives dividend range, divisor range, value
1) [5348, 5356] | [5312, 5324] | 1.05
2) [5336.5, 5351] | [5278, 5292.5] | 1.03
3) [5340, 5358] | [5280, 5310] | 1.04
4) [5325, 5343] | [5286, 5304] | 0.96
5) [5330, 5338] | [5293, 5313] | 0.96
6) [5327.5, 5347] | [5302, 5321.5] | 0.98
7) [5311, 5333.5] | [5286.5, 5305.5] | 0.97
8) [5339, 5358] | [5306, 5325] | 1.03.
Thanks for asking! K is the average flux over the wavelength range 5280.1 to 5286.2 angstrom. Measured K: 159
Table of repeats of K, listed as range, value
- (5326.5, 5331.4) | 158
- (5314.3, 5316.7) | 167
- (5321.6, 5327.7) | 159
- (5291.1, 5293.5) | 172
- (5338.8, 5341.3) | 161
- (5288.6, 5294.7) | 171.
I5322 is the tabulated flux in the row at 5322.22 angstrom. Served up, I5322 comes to 160.3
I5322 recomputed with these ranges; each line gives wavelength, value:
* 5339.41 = 161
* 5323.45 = 159.9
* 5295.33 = 171.1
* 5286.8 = 163.7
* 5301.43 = 165.5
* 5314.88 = 167.5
